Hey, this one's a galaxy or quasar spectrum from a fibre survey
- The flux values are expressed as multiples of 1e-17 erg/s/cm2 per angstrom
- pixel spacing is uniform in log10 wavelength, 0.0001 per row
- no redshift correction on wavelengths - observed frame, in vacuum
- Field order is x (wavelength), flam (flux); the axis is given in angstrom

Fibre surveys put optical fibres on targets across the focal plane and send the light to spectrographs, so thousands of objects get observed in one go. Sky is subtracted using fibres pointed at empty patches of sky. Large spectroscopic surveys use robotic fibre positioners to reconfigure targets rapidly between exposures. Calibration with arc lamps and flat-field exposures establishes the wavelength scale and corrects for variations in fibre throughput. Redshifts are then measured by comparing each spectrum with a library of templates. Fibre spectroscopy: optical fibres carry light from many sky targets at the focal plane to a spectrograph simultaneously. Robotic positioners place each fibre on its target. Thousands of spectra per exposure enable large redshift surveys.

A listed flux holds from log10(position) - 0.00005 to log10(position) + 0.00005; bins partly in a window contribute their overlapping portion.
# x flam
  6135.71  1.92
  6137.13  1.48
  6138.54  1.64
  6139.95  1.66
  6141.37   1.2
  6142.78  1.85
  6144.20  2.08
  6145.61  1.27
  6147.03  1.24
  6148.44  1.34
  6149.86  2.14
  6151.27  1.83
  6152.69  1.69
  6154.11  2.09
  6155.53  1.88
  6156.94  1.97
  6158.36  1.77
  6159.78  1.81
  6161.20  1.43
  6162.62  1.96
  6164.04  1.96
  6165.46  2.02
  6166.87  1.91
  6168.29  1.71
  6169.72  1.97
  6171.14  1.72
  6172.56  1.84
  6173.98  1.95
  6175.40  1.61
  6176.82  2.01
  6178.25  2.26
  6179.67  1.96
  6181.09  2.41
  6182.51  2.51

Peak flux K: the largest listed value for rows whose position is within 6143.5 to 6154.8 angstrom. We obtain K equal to 2.14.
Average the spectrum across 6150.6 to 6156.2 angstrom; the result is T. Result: 1.87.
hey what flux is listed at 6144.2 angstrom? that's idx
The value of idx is 2.08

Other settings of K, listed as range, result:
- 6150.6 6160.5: 2.09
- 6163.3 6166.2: 2.02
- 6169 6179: 2.26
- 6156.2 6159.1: 1.97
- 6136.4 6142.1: 1.66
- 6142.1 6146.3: 2.08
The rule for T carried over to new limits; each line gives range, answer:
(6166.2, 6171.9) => 1.82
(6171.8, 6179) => 1.93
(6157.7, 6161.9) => 1.67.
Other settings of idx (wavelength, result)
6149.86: 2.14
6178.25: 2.26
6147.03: 1.24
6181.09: 2.41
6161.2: 1.43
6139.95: 1.66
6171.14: 1.72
